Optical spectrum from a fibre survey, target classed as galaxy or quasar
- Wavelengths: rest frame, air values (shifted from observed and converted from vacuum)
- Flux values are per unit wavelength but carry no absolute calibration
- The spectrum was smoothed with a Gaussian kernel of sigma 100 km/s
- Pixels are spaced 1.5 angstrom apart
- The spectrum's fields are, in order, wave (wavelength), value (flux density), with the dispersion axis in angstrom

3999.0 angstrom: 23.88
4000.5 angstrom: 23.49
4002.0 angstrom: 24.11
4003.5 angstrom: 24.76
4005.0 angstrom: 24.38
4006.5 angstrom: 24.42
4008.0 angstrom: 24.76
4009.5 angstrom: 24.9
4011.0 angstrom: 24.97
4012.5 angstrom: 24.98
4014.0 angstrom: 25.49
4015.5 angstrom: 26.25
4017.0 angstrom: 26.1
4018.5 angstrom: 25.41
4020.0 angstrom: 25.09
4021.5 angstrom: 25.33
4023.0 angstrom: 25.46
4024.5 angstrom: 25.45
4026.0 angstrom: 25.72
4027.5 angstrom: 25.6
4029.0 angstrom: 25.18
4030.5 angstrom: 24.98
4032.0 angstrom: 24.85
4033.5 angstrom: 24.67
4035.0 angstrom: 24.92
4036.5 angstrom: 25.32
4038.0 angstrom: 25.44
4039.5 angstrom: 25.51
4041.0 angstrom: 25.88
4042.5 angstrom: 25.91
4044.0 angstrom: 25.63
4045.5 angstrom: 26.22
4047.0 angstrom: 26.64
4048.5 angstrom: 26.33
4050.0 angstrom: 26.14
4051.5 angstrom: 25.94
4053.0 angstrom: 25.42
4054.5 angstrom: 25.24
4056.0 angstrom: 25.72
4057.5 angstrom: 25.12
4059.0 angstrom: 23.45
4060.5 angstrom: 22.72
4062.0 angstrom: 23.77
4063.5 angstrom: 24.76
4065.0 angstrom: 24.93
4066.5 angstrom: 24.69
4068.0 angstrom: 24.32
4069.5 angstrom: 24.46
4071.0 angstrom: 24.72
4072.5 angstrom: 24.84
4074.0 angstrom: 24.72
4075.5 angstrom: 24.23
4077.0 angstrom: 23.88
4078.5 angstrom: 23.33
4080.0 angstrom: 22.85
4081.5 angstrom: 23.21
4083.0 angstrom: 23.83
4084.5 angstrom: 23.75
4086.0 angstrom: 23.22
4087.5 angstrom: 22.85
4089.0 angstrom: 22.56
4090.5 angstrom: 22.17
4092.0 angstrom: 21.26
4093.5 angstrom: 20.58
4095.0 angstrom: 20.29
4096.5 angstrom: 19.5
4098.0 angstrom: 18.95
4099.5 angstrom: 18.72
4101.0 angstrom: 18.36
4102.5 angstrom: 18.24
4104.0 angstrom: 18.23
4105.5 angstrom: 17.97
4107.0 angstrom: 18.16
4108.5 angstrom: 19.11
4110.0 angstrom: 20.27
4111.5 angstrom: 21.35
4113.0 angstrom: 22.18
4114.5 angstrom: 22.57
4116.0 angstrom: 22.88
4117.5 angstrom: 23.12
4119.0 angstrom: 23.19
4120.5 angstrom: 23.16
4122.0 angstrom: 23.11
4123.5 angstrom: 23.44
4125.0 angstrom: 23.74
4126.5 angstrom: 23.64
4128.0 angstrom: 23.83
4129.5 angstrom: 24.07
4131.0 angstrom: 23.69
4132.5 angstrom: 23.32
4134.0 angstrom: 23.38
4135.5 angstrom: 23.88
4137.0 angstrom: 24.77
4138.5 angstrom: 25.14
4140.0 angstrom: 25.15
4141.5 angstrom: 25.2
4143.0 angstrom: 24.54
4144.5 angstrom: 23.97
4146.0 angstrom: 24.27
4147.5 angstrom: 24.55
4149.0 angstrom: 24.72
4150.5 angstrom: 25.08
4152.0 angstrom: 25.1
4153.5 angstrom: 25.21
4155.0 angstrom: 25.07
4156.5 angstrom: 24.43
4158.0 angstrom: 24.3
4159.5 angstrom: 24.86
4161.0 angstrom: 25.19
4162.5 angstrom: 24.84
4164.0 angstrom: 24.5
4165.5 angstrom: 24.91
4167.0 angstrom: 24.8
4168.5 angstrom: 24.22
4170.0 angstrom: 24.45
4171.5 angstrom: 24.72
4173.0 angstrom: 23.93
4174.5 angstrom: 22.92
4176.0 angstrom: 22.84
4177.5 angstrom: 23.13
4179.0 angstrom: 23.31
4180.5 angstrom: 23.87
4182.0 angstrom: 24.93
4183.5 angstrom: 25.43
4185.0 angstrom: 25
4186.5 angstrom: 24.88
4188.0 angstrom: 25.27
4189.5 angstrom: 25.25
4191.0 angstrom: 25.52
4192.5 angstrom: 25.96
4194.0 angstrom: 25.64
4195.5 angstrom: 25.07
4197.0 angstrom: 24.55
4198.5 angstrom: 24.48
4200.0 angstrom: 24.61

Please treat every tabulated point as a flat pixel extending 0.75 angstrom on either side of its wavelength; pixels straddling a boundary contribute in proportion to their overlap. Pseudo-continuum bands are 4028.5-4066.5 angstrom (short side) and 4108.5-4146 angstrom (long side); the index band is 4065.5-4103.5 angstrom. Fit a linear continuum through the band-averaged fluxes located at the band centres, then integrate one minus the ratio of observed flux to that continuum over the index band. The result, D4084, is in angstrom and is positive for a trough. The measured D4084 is 3.2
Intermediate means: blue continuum 25.2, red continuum 23.4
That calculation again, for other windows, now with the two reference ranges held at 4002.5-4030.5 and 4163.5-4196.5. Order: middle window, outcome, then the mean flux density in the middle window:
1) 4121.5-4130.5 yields 0.4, 23.7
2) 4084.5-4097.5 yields 1.7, 21.6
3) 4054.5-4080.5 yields 0.7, 24.3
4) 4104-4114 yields 2.0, 19.8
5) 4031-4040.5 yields 0.0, 25.1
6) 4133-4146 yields 0.1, 24.5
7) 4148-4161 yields -0.1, 24.9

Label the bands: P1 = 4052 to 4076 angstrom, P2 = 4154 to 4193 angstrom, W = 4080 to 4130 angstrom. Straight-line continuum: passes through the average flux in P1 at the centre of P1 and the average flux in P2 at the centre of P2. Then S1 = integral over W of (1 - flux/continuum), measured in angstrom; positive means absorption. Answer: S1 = 6.1 angstrom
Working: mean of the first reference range 24.6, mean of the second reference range 24.6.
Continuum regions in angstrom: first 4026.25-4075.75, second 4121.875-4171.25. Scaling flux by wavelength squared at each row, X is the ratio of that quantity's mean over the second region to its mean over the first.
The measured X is 1.02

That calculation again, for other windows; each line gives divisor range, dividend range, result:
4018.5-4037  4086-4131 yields 0.88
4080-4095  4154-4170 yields 1.14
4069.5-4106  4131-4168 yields 1.16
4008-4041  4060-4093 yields 0.96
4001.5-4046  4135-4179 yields 1.03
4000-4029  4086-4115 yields 0.84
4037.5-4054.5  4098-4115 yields 0.78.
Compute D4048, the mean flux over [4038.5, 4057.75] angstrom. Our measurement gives 25.8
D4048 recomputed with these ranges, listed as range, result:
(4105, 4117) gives 20.7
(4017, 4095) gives 24.6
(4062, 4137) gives 22.4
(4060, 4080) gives 24.2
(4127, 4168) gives 24.5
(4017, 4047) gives 25.4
